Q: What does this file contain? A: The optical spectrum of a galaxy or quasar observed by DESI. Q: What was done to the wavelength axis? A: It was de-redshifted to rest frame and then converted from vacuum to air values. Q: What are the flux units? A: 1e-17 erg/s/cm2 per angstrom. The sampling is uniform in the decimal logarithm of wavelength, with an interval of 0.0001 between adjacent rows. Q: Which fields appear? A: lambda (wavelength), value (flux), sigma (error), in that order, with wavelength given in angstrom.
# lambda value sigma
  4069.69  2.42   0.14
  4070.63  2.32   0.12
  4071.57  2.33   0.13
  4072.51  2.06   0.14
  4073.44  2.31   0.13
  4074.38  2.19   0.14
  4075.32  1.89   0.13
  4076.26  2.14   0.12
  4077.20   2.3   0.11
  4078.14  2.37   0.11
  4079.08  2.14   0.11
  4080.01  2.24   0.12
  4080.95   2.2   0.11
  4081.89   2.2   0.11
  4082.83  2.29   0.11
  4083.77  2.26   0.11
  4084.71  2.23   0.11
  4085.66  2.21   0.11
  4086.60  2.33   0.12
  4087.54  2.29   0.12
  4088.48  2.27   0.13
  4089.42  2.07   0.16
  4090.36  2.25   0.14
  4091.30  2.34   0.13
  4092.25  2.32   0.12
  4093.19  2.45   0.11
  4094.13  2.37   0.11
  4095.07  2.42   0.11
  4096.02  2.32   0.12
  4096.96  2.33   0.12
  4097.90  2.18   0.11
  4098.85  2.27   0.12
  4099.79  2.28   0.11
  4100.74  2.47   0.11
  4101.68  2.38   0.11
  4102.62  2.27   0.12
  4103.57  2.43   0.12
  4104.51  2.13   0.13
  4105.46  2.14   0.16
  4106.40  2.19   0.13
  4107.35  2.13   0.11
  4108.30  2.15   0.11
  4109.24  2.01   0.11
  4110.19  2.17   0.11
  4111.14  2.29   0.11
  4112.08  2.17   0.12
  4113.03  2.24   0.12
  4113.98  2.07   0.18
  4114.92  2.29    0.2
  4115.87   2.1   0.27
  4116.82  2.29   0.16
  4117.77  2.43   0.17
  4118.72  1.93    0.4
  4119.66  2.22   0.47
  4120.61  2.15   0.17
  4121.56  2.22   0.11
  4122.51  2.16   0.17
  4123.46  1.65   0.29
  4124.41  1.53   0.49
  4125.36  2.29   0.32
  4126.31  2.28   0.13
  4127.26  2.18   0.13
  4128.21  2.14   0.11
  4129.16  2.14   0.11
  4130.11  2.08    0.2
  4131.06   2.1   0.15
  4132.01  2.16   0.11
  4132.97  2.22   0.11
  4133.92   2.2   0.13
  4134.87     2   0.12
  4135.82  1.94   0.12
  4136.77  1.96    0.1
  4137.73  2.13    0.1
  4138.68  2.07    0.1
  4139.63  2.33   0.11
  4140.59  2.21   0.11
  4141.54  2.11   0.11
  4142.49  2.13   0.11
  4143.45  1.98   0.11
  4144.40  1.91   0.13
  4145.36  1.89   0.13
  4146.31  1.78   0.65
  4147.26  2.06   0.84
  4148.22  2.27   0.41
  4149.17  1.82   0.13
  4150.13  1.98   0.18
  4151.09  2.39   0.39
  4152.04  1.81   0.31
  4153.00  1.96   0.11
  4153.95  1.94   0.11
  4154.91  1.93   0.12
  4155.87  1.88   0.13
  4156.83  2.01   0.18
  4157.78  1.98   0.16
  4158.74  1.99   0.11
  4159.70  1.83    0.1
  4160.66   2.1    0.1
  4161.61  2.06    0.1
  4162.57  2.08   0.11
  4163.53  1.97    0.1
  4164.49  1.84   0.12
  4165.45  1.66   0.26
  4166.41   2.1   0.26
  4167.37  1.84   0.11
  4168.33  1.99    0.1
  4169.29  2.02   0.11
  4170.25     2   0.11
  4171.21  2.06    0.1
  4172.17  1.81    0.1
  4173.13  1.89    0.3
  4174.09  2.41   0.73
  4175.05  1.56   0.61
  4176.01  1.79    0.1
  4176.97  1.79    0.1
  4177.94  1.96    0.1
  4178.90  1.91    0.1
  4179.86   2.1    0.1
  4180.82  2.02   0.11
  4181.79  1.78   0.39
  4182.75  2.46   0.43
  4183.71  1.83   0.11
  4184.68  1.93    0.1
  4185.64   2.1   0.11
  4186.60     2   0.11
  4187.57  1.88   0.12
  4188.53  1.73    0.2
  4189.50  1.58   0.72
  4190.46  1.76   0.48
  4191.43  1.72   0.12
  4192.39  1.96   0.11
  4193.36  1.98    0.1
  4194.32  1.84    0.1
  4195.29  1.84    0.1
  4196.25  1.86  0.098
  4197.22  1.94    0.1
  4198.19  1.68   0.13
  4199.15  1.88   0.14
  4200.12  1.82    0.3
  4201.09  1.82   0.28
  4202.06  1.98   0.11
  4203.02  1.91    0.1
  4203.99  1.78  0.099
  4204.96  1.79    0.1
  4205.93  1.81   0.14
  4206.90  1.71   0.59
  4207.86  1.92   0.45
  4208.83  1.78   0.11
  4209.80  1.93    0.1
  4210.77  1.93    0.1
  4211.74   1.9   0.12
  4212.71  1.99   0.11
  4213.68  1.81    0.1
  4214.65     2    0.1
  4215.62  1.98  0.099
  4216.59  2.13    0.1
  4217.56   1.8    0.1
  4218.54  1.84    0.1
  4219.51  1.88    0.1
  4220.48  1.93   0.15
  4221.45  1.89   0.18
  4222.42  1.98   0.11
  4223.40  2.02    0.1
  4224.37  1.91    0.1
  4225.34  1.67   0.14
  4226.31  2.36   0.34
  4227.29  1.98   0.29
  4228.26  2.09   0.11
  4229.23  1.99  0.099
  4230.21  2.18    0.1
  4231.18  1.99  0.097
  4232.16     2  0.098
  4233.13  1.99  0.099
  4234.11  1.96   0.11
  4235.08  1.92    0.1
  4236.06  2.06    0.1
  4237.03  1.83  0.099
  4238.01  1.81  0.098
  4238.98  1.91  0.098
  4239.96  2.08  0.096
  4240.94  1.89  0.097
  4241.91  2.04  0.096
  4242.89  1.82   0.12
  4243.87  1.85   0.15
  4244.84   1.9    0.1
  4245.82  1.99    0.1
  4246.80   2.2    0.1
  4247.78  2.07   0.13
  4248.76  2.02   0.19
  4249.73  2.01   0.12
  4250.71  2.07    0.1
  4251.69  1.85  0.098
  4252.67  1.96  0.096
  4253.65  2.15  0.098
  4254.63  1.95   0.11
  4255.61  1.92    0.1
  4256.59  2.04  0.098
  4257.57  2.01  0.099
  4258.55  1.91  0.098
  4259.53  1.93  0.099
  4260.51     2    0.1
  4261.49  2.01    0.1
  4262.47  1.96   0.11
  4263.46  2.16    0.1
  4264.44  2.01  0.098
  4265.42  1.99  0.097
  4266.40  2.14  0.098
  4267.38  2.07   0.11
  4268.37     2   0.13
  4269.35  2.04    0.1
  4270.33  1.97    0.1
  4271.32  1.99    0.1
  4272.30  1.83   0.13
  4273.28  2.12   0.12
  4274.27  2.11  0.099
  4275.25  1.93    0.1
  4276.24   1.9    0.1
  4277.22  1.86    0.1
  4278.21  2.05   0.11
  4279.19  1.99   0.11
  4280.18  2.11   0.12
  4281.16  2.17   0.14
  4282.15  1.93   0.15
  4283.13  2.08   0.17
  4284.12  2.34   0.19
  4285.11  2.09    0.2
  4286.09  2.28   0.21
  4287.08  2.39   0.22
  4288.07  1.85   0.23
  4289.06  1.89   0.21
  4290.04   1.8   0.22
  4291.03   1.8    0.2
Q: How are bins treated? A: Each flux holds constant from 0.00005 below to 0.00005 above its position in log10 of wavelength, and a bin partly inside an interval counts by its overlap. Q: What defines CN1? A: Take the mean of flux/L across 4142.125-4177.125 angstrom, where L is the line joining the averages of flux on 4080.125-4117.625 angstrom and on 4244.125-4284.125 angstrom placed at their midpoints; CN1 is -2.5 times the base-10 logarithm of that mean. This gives 0.11 mag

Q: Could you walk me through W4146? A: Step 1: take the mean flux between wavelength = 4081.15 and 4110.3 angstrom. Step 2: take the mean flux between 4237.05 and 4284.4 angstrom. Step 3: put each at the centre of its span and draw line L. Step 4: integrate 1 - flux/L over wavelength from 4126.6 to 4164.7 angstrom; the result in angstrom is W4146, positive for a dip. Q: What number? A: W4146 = 2.48 angstrom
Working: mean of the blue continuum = 2.26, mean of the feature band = 2.04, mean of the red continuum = 2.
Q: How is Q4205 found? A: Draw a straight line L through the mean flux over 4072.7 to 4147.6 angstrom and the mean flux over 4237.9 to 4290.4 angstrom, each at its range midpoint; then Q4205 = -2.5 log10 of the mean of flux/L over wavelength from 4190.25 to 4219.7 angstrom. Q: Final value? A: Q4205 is 0.11 mag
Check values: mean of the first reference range 2.18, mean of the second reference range 2.01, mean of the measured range 1.87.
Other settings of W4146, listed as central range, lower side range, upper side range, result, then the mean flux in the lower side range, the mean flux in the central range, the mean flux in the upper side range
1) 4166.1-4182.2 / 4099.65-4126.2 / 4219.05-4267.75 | 1.10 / 2.17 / 1.94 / 1.99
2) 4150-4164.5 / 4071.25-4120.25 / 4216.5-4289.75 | 1.05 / 2.24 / 1.99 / 2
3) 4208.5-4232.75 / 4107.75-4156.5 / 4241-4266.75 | 0.73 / 2.08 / 1.96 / 2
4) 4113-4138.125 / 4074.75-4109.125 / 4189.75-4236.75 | 0.55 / 2.25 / 2.11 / 1.91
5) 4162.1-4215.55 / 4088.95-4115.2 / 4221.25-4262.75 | 4.77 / 2.25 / 1.9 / 1.98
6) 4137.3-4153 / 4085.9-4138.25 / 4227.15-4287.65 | 0.73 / 2.19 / 2.05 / 2.01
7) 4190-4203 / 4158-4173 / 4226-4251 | 0.78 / 1.95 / 1.85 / 2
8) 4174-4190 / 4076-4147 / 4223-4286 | 1.33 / 2.18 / 1.92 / 2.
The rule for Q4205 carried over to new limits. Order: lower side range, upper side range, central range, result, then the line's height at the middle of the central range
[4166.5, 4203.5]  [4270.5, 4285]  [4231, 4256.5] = 0.01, 1.98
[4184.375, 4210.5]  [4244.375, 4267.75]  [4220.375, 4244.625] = -0.01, 1.95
